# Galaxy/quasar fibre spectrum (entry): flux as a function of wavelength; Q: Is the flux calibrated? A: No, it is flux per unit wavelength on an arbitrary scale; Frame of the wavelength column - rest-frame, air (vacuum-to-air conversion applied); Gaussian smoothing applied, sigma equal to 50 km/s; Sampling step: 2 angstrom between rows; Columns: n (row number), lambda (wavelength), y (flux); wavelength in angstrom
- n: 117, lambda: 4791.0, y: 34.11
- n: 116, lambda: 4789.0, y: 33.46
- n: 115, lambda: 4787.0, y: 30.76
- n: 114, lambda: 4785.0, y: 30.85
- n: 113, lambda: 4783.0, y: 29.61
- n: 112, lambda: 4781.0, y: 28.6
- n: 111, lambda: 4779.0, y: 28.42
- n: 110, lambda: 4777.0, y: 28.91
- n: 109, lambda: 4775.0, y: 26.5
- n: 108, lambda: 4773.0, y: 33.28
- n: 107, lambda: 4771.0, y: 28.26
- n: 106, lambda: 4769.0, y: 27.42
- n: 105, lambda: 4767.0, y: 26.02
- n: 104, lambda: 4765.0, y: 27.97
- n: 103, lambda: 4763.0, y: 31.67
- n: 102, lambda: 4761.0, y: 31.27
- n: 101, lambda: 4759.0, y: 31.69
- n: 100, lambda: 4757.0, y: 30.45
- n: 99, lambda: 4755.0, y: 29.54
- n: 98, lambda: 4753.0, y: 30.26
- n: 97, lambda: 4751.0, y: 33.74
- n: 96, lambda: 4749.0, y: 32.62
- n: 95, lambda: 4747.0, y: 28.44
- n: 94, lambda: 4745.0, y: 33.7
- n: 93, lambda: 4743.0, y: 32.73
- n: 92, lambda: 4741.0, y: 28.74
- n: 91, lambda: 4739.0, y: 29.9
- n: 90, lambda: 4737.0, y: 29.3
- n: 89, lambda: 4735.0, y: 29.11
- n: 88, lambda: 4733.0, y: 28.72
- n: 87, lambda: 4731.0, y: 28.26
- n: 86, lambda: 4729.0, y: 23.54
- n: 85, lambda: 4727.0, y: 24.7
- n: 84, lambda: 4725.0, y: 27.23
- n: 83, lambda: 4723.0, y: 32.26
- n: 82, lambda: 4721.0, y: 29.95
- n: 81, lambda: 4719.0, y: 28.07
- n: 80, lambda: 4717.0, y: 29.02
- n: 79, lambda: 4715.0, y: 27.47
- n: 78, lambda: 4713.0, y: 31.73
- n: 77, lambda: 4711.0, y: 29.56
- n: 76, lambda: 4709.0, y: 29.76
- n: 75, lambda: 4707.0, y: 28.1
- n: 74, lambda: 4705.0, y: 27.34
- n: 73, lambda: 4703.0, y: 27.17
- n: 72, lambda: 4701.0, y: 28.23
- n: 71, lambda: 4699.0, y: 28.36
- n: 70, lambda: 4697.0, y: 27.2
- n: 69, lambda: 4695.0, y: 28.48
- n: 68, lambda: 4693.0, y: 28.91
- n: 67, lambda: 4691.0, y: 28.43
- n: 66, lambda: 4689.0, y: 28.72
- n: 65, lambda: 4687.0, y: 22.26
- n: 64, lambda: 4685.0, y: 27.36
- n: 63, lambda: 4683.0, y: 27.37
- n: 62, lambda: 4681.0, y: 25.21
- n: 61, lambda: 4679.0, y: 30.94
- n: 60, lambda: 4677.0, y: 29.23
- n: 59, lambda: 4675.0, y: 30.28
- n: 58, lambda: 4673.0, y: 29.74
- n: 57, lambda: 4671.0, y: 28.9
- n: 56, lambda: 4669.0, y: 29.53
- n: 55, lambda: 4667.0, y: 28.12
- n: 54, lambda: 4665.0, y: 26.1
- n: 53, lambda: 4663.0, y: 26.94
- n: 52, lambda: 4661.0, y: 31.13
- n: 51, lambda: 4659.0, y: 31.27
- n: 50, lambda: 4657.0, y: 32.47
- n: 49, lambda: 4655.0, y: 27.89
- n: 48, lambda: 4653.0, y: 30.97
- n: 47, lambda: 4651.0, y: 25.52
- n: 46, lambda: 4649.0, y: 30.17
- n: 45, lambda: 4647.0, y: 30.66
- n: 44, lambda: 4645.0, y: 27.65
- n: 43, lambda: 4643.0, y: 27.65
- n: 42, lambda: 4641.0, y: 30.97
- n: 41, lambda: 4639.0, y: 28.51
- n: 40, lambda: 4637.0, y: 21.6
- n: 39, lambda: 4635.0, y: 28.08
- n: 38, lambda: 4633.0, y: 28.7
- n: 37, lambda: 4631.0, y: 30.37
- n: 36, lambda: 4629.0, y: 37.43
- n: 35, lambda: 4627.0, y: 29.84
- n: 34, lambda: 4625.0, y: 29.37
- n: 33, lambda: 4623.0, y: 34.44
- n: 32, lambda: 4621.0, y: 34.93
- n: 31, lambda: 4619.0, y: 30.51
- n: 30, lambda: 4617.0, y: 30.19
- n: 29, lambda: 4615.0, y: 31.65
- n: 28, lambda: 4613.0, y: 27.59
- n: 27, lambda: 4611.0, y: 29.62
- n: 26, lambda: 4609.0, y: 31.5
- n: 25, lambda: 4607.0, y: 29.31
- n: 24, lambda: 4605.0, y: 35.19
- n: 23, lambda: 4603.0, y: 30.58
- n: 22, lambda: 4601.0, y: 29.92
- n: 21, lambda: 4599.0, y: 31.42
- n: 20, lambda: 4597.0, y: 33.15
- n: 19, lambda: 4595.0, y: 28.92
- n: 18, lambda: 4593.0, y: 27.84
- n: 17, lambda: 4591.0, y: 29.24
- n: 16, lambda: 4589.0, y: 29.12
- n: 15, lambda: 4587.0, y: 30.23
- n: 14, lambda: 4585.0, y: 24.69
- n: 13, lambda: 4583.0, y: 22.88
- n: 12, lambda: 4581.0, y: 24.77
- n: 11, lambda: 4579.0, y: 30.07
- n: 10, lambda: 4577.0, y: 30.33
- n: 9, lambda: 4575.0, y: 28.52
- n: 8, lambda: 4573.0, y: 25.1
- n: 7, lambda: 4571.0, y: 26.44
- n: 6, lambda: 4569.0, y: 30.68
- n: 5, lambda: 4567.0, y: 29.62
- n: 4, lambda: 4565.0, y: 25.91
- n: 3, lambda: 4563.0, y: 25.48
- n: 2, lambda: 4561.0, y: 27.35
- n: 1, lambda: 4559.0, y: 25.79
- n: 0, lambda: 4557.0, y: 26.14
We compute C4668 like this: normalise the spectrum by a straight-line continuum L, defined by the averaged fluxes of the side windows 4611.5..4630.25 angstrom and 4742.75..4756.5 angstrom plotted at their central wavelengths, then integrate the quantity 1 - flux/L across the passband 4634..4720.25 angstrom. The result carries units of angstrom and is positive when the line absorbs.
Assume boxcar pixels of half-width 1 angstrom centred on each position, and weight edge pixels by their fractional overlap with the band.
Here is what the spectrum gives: 8.60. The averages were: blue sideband 31.7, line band 28.4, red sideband 31.5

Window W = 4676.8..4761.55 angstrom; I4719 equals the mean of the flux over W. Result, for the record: 28.9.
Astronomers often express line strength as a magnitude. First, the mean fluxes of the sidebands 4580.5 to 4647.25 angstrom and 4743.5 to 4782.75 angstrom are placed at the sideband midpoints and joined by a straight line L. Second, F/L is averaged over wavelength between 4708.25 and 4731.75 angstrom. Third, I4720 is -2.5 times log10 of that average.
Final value 0.05 mag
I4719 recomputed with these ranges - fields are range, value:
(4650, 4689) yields 28.5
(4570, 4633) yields 29.8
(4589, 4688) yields 29.6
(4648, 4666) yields 29.2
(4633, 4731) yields 28.4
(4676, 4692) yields 27.4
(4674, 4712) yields 28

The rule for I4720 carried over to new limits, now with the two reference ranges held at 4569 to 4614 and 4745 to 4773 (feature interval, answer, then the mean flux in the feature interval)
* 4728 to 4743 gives 0.056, 28.5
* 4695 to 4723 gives 0.041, 28.7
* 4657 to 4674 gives 0.013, 29.2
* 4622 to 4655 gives -0.005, 29.4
